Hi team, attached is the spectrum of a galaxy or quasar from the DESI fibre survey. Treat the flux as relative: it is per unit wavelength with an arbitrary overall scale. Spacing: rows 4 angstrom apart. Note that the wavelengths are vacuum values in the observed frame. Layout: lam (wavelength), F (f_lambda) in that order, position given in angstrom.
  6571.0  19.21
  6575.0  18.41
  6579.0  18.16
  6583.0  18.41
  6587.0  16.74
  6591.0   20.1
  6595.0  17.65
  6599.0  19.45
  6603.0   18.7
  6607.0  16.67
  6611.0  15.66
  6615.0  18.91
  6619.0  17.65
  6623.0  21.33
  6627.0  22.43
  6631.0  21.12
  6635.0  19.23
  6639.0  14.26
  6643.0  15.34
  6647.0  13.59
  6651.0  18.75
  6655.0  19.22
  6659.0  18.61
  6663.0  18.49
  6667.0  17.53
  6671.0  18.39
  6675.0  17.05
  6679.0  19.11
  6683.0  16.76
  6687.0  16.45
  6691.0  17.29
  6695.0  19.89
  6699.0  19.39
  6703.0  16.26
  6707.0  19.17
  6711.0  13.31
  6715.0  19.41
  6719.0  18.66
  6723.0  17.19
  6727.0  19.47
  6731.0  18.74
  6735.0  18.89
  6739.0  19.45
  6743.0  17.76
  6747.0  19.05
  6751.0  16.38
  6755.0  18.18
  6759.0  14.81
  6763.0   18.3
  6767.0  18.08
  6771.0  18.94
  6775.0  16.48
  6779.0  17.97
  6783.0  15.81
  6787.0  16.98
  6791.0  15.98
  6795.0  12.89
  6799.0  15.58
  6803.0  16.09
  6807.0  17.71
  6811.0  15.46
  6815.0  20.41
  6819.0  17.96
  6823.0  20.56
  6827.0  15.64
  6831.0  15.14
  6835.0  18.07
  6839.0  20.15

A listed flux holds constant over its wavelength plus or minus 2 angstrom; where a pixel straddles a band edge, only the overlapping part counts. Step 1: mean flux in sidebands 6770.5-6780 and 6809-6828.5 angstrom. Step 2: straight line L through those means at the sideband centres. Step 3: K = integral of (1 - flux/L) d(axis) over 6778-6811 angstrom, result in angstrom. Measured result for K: 3.3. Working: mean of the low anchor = 17.6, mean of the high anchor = 18.1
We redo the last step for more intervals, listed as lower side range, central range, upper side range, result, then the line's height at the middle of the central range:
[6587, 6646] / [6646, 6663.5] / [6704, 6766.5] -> 0.3 angstrom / 18.2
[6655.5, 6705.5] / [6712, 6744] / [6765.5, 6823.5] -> -1.8 angstrom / 17.6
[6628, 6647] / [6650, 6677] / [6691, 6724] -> -1.1 angstrom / 17.5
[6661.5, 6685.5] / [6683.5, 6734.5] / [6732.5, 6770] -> -0.1 angstrom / 17.9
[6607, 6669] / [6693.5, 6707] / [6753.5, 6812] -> -0.8 angstrom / 17.5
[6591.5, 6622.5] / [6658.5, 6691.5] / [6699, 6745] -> 0.7 angstrom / 18.1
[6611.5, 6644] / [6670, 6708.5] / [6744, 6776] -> 0.5 angstrom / 18.2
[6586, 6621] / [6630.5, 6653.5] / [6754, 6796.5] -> 1.1 angstrom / 17.7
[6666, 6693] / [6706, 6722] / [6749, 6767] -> -0.2 angstrom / 17.3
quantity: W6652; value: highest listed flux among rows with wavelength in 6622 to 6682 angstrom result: 22.43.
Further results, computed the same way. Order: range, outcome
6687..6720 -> 19.89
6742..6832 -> 20.56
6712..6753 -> 19.47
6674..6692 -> 19.11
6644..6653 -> 18.75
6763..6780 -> 18.94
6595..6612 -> 19.45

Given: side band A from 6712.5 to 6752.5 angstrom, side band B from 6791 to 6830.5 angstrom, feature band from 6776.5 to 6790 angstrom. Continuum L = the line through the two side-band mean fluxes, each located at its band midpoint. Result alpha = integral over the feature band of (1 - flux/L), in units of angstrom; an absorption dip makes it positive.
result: 0.4 angstrom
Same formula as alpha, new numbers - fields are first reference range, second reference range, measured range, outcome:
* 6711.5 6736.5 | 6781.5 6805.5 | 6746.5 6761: 0.3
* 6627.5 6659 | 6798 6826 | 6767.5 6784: 0.2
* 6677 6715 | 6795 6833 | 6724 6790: -2.0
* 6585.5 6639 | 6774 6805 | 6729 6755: -2.6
